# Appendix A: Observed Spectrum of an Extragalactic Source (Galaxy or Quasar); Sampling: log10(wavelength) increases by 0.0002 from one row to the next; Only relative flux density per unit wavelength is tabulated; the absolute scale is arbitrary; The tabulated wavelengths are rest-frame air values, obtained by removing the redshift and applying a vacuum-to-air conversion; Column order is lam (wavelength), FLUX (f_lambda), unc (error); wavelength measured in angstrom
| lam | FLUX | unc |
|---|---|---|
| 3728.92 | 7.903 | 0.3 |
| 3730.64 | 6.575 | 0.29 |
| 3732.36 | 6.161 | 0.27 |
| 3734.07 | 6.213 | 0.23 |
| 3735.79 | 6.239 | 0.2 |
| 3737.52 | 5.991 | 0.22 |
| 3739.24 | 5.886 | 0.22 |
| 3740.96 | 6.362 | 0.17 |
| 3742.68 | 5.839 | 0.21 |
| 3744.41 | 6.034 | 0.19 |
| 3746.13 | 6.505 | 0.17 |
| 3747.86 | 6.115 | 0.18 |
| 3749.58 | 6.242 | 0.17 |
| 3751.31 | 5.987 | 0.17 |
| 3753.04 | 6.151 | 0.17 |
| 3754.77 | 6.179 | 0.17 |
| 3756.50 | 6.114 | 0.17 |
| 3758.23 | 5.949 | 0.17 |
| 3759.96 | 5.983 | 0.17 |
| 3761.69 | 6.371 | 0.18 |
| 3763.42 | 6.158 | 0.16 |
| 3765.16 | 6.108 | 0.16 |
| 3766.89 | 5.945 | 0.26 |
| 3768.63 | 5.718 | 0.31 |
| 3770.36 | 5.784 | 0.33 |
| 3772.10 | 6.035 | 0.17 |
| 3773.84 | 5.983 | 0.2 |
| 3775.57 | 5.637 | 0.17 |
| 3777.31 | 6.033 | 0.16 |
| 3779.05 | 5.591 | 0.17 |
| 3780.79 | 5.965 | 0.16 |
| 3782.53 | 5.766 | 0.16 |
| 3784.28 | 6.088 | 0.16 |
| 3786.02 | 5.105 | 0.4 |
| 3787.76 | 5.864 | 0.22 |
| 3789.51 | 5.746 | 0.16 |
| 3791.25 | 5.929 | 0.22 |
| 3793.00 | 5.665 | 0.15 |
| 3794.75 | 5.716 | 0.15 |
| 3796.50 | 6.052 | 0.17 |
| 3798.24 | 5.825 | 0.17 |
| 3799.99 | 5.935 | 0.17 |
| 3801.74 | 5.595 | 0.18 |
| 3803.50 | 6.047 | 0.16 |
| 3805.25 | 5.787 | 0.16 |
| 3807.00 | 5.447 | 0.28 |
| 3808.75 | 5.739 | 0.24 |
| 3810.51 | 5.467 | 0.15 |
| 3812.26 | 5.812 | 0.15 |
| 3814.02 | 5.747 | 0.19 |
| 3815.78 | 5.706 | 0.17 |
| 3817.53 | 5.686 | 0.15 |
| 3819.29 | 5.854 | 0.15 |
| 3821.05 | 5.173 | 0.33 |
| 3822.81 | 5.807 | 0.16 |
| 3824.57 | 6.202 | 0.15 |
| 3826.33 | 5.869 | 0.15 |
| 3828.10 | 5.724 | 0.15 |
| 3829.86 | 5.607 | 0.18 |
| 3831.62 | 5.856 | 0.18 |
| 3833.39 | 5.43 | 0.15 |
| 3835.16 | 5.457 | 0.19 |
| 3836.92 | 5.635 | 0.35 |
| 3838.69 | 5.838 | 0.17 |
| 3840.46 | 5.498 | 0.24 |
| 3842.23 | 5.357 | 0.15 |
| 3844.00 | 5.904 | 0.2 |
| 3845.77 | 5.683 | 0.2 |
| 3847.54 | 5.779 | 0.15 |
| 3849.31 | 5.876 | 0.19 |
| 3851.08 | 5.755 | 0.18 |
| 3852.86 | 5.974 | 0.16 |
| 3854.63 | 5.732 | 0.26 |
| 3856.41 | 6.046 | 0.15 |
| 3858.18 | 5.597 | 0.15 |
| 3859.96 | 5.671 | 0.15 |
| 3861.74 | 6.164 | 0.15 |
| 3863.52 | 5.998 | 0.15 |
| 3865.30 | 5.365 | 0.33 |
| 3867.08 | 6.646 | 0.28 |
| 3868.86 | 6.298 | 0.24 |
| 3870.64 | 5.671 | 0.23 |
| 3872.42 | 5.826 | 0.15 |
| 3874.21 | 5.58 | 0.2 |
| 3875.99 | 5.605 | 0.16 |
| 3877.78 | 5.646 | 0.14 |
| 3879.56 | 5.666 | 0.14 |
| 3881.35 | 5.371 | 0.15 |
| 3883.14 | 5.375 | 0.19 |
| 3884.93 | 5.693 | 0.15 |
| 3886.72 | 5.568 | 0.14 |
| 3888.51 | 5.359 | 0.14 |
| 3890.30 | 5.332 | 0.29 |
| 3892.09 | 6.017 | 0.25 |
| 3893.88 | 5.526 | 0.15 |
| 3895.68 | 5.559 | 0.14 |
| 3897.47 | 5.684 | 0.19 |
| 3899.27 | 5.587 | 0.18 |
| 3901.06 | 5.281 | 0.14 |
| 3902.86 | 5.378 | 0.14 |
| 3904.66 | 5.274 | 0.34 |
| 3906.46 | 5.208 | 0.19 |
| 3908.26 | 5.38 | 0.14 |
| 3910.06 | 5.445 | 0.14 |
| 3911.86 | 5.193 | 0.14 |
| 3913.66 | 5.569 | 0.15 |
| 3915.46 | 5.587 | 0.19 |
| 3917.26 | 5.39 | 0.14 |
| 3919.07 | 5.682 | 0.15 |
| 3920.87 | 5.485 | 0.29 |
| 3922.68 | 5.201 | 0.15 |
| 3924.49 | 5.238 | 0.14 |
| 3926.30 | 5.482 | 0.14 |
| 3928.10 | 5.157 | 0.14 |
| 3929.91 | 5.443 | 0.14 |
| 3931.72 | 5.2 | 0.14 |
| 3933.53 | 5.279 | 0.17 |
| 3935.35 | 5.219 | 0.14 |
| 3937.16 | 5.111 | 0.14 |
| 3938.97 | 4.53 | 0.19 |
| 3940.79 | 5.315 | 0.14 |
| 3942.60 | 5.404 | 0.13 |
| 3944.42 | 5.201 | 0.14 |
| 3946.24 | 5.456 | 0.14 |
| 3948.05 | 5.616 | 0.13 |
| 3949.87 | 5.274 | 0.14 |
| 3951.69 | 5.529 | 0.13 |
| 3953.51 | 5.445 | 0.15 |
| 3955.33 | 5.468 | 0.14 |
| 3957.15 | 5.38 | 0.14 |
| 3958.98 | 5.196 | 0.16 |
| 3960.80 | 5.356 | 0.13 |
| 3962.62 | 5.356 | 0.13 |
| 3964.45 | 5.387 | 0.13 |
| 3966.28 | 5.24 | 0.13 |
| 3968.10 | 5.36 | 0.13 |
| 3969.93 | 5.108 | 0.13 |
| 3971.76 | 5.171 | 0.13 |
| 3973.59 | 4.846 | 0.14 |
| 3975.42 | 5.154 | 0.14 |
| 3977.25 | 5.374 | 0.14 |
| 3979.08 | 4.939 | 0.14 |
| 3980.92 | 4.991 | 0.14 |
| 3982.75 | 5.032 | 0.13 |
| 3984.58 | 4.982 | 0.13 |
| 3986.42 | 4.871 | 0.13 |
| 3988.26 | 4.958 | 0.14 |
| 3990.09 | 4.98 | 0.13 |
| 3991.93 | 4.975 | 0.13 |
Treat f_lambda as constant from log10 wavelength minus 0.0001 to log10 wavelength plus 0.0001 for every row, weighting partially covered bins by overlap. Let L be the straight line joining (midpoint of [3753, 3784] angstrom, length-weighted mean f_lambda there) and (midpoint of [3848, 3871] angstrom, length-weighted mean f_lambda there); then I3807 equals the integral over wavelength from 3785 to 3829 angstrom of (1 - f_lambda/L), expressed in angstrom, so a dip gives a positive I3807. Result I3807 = 1.5 angstrom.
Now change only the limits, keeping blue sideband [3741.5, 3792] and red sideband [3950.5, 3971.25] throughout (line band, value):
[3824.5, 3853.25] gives 0.10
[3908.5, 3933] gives 0.37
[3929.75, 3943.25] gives 0.63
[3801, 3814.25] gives 0.30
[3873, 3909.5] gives 0.39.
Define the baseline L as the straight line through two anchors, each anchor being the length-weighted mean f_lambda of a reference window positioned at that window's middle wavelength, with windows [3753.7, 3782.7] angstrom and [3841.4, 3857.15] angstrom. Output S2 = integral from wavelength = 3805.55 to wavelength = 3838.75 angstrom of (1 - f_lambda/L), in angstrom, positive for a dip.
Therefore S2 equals 0.9 angstrom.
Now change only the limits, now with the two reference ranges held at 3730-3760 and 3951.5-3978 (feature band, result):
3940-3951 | 0.0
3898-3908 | 0.3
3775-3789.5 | 0.6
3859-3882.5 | -0.6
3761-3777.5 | 0.2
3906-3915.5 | 0.2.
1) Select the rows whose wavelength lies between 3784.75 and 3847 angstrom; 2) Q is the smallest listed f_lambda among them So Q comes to 5.105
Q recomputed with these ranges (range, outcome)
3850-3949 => 4.53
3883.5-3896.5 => 5.332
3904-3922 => 5.193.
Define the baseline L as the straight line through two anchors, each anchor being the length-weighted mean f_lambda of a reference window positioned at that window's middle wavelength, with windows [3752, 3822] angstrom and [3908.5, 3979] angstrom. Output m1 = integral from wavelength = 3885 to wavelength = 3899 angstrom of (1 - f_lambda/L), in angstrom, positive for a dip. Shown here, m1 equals -0.3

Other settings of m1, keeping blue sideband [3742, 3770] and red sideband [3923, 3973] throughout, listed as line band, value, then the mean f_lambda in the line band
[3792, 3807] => 0.25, 5.8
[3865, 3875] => -0.57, 5.93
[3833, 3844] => 0.33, 5.57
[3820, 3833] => 0.12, 5.74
